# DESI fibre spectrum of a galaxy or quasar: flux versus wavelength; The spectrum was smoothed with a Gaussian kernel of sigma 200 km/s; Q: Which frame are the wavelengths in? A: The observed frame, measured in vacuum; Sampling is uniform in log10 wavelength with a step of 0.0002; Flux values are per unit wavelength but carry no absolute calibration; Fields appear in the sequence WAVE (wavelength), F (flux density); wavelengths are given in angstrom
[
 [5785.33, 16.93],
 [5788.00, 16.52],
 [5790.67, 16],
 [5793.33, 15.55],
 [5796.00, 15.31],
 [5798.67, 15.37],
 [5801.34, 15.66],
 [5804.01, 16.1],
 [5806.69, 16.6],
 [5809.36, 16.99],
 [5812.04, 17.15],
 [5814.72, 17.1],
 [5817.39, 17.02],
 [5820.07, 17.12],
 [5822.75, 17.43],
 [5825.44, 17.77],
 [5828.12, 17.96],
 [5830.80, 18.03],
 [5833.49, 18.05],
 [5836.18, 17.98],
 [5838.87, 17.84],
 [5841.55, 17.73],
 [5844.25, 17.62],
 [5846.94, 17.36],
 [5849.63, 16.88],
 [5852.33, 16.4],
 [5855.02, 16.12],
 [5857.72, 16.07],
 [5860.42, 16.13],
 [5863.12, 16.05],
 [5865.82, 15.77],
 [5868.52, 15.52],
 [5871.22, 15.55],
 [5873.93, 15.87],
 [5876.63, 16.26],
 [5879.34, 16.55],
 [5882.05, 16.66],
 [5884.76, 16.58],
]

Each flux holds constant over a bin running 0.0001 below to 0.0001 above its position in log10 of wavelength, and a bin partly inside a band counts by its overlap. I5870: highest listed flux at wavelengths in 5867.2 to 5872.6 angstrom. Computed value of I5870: 15.55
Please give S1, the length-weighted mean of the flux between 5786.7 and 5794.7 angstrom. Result 16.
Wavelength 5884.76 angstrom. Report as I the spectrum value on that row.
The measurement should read 16.58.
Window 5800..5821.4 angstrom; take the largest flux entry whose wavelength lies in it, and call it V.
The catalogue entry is 17.15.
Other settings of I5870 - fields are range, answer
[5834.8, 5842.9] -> 17.98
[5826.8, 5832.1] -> 18.03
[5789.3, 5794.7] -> 16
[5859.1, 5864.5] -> 16.13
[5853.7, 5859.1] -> 16.12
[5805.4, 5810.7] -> 16.99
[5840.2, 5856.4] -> 17.73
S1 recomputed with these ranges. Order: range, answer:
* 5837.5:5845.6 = 17.7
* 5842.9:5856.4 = 16.9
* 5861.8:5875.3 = 15.8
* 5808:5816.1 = 17.1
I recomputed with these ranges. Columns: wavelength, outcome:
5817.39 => 17.02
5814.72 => 17.1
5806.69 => 16.6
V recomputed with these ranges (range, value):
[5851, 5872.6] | 16.4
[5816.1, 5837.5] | 18.05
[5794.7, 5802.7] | 15.66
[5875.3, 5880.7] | 16.55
